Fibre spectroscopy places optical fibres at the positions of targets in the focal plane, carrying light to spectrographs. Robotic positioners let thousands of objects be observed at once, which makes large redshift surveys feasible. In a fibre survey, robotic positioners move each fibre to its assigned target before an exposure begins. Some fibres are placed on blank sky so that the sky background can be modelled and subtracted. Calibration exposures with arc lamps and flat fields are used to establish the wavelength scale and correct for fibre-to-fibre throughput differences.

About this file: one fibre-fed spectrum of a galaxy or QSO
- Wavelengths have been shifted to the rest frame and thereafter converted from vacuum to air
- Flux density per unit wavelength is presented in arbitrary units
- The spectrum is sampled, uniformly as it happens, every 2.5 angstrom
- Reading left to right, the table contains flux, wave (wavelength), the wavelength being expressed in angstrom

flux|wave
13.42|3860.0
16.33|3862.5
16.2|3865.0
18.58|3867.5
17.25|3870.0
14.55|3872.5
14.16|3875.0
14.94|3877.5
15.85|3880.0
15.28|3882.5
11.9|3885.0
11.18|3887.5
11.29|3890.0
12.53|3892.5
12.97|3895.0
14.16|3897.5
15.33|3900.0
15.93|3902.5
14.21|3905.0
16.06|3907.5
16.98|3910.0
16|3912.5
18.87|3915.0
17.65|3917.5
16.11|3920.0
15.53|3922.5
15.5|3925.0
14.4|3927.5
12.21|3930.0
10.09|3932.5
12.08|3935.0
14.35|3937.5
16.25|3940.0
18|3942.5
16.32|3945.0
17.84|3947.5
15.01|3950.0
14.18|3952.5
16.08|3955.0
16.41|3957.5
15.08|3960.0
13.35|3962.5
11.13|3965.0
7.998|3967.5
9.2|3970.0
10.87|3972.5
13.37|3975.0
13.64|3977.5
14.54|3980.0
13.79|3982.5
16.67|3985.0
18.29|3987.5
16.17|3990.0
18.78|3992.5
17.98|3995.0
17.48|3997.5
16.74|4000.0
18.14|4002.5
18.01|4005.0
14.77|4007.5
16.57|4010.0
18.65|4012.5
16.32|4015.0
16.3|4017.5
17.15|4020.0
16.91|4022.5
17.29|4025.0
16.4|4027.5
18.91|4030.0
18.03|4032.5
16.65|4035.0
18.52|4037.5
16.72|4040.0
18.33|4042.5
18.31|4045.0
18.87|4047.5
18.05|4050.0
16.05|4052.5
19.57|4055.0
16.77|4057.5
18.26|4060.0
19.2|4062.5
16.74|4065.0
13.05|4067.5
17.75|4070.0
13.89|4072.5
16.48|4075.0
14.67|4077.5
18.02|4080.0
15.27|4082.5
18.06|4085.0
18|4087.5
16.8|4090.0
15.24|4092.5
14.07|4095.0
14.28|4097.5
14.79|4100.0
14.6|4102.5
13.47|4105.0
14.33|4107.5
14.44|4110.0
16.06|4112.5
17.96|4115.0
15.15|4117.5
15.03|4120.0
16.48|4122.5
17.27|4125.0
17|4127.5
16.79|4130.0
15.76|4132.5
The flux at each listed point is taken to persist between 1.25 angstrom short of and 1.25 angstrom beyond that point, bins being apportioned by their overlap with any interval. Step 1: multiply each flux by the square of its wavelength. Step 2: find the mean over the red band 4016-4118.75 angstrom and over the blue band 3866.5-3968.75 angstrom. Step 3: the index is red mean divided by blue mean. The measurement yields 1.2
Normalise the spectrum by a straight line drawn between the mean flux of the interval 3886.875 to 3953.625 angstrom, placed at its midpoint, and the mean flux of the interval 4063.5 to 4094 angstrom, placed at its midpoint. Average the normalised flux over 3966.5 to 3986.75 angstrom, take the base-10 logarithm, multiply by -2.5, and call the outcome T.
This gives 0.21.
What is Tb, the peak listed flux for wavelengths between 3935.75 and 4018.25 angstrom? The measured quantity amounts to 18.78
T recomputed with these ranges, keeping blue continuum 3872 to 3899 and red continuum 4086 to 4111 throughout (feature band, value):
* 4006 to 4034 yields -0.18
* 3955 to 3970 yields 0.10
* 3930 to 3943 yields 0.01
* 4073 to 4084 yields -0.08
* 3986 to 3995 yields -0.24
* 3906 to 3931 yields -0.16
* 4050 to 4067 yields -0.19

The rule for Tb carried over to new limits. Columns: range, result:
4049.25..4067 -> 19.57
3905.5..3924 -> 18.87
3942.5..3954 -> 18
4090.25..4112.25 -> 15.24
